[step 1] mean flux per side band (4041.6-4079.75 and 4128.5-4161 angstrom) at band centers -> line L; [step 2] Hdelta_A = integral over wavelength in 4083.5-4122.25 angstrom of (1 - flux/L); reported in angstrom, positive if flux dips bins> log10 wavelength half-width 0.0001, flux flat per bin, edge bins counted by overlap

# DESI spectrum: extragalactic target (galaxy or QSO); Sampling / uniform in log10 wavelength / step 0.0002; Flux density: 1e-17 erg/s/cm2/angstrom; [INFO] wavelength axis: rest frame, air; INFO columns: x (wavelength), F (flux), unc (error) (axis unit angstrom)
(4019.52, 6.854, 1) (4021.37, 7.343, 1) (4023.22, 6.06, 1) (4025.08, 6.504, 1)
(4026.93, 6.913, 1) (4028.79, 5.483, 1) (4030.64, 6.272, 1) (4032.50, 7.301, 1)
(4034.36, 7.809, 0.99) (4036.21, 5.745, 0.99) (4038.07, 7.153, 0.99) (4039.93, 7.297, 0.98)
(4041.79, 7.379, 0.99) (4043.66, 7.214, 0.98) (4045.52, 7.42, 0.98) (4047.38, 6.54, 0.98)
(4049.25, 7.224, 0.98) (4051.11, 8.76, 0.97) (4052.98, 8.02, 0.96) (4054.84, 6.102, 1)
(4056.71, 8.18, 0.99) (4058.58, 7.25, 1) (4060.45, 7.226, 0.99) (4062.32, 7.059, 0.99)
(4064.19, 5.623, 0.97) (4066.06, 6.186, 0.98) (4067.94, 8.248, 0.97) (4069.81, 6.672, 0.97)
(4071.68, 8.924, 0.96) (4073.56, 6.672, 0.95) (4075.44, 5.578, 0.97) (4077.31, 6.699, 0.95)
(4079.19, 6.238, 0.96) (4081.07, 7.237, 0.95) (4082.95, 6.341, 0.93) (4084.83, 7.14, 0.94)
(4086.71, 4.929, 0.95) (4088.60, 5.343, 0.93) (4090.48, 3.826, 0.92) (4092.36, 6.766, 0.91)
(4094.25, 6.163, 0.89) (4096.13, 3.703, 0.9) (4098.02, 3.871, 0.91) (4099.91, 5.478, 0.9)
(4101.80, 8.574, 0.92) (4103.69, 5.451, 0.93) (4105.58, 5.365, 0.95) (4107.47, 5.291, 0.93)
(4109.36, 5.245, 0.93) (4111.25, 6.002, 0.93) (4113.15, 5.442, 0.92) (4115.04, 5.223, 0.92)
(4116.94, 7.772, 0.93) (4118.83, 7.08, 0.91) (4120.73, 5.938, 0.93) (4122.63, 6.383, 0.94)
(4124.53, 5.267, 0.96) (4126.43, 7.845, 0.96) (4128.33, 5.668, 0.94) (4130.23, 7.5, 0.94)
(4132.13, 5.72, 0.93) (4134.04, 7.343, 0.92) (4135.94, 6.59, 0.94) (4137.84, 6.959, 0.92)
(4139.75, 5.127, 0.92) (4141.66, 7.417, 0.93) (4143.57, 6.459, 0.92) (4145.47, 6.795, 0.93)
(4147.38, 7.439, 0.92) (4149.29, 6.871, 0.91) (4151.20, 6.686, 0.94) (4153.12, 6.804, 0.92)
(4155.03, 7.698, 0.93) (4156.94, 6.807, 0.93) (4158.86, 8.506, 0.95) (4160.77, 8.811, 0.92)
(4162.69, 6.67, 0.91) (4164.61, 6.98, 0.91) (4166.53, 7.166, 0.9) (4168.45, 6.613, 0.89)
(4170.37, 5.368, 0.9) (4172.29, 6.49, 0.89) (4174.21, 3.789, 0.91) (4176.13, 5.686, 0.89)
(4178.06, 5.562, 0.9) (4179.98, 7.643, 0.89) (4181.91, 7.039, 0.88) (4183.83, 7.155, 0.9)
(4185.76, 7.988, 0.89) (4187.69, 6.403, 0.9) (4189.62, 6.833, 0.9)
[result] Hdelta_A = 7.1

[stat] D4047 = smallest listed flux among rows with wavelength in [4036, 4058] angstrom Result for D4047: 5.745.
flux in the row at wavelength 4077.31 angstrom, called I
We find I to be 6.699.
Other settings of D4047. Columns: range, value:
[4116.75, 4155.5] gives 5.127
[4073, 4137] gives 3.703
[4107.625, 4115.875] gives 5.223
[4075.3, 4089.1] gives 4.929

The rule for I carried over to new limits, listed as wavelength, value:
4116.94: 7.772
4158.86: 8.506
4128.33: 5.668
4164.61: 6.98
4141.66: 7.417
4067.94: 8.248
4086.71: 4.929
